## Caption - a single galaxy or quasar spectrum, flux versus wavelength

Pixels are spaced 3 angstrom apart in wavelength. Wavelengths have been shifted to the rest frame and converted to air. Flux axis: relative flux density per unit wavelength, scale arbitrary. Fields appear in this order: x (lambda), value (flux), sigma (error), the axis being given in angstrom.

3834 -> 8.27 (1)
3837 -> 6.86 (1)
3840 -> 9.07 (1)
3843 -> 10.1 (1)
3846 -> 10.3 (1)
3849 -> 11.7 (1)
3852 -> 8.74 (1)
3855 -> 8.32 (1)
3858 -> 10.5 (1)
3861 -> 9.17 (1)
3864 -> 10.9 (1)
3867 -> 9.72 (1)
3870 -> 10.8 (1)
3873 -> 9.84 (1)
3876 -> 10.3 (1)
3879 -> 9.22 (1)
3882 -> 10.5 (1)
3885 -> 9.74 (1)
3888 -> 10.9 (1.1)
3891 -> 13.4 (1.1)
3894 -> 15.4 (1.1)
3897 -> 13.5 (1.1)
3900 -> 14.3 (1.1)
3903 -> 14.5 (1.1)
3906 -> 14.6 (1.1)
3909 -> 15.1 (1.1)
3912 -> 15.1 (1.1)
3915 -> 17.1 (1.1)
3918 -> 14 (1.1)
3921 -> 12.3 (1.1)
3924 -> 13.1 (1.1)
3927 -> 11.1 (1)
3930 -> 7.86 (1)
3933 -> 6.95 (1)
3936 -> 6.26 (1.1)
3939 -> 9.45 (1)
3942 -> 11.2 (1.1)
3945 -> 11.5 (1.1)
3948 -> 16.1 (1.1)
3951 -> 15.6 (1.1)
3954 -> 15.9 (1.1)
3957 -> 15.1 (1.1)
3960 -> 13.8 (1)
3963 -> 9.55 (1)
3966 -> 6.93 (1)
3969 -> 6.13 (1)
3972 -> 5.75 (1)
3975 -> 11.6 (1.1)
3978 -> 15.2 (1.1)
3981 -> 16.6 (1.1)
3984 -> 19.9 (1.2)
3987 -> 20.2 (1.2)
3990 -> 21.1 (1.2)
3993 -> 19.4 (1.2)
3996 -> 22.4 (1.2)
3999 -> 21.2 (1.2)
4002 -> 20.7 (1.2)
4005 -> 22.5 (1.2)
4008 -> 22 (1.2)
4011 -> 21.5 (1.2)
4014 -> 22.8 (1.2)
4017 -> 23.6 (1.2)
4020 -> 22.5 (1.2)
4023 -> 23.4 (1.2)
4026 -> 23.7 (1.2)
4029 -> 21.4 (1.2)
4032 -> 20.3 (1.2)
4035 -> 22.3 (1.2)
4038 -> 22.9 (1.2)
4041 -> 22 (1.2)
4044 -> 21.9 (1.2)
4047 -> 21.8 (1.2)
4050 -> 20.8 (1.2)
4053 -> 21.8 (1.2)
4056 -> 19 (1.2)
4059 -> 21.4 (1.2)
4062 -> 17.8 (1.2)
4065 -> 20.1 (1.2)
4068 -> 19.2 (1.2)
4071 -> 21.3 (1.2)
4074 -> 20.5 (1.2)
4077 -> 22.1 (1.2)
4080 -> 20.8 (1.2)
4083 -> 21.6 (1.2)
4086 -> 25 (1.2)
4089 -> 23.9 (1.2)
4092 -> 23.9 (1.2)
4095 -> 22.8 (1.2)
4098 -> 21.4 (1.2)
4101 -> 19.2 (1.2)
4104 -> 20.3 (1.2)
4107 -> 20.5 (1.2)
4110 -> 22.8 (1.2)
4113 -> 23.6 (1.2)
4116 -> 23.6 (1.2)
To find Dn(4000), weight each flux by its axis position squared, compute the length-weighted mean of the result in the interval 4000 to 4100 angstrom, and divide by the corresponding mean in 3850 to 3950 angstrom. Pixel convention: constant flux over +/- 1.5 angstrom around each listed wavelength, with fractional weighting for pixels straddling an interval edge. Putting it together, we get 2.02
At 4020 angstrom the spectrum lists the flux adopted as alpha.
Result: 22.5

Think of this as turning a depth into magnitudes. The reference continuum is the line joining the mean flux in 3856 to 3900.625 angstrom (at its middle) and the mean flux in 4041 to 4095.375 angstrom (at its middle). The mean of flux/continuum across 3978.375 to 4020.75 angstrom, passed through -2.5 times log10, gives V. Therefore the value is -0.18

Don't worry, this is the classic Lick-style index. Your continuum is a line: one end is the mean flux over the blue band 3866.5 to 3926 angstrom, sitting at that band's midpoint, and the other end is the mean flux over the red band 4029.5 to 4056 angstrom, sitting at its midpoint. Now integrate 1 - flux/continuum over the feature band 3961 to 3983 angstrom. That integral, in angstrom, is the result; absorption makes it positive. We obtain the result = 8.6 angstrom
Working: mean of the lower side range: 12.7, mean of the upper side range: 21.6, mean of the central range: 10.6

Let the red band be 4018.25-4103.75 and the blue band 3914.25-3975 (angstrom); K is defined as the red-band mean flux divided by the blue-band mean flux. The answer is 1.9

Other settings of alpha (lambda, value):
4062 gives 17.8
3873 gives 9.84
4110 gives 22.8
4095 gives 22.8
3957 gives 15.1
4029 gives 21.4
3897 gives 13.5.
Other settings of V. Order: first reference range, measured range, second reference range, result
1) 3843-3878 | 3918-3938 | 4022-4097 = 0.36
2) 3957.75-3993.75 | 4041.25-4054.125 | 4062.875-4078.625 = -0.15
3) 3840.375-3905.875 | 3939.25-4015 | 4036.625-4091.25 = 0.06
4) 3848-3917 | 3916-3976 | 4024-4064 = 0.37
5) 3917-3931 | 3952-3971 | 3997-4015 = 0.39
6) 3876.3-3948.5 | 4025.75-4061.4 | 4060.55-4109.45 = -0.13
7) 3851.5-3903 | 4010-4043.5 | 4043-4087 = -0.18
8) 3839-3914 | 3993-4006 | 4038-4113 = -0.21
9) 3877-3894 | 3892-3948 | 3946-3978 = -0.10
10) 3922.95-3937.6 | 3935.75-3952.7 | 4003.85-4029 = -0.08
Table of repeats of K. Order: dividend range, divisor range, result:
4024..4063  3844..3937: 1.86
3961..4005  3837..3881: 1.60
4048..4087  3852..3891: 2.07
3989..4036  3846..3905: 1.97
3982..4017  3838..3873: 2.15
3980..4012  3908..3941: 1.79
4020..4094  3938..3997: 1.53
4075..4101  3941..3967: 1.73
